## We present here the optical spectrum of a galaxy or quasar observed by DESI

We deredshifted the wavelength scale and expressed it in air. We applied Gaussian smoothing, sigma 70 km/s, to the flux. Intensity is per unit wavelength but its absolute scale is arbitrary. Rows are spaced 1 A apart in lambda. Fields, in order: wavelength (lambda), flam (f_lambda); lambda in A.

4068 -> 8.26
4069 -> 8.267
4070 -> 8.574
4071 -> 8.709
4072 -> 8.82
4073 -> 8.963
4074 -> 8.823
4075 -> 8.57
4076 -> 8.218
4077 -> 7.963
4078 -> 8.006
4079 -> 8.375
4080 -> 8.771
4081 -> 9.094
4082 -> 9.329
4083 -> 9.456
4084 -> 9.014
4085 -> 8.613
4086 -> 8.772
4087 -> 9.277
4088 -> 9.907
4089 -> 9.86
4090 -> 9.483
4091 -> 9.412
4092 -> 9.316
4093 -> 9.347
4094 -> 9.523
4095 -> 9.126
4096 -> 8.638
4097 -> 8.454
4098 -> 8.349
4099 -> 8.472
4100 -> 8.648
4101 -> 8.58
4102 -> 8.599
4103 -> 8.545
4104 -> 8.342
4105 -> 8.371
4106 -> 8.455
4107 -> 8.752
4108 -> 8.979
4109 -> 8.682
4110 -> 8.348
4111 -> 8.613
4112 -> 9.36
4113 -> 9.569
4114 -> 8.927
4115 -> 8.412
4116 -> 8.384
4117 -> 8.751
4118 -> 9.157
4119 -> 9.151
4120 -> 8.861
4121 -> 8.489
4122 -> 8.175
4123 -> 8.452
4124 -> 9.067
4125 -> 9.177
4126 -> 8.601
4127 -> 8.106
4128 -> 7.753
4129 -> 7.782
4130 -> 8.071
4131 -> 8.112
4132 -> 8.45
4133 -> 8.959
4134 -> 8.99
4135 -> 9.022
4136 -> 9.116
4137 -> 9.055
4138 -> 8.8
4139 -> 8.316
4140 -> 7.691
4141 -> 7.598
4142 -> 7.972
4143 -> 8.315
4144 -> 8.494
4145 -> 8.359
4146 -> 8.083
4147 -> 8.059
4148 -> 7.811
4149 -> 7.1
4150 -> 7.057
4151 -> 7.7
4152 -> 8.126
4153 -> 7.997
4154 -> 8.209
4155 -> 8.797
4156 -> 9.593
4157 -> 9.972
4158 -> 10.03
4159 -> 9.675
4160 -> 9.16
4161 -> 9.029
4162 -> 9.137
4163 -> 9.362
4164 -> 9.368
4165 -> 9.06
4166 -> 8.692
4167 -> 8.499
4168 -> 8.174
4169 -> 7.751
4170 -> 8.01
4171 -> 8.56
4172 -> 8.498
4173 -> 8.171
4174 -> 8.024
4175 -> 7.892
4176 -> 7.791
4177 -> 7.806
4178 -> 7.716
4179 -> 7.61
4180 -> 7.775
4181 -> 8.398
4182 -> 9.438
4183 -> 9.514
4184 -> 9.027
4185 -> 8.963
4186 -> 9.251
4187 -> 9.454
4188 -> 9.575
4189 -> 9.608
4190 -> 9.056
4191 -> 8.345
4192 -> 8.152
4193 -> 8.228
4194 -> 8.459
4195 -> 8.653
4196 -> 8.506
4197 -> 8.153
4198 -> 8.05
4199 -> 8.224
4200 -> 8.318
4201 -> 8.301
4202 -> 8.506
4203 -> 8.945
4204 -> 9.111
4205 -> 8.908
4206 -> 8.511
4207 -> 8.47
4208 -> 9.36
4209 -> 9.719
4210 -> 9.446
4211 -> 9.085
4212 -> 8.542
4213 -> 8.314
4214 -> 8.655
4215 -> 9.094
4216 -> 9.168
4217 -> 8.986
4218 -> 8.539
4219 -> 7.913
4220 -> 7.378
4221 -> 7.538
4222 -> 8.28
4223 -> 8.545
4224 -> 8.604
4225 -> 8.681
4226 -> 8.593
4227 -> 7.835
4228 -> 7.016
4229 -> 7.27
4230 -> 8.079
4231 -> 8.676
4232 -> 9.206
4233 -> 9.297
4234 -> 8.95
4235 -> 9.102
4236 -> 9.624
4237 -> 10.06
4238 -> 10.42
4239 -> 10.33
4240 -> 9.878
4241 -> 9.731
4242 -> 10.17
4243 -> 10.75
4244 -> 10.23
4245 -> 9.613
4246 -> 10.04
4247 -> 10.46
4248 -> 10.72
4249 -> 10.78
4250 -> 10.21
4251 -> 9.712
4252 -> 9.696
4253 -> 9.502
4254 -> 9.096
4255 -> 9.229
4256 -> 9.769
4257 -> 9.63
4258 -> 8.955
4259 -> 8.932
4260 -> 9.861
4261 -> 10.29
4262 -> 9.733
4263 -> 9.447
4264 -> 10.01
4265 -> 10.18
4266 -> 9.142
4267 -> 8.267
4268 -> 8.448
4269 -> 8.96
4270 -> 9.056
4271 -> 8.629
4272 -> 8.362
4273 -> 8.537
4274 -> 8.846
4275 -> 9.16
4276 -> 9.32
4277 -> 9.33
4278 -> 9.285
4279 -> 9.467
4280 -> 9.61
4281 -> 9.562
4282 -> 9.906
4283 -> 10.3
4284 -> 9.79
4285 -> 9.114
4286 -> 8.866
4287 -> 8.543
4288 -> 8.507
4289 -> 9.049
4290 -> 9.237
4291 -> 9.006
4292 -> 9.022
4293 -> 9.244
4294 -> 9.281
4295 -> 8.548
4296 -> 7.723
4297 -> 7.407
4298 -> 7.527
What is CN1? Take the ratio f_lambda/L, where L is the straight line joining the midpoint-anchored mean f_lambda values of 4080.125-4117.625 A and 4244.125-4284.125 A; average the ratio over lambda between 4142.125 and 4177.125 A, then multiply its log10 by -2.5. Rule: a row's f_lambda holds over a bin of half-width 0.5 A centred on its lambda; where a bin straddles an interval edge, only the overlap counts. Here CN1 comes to 0.08 mag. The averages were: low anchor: 8.91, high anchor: 9.5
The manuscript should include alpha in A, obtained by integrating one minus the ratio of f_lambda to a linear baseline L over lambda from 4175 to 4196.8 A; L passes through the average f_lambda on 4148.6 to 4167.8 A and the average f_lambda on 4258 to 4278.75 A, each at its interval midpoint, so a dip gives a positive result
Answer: 0.6 A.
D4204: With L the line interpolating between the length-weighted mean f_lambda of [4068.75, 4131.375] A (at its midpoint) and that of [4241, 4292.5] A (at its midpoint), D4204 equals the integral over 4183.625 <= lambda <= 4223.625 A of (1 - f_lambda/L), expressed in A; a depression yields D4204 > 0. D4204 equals 2.20 A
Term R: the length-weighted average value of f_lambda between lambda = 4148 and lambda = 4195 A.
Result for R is 8.6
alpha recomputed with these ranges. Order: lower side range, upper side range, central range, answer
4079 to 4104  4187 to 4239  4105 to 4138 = 0.90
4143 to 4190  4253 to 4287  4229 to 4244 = -0.78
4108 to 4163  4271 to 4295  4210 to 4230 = 1.29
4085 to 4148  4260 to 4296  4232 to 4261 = -2.30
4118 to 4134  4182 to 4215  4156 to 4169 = -0.72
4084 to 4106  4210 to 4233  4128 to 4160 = 1.08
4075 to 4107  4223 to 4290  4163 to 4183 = 1.66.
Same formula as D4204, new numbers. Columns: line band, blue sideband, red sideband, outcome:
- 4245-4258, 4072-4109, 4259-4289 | -0.9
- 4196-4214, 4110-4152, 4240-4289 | 0.6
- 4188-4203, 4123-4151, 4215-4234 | -0.3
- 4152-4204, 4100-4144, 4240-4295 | 1.5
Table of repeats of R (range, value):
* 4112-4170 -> 8.57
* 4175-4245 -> 8.78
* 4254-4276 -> 9.21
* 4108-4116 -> 8.82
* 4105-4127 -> 8.75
